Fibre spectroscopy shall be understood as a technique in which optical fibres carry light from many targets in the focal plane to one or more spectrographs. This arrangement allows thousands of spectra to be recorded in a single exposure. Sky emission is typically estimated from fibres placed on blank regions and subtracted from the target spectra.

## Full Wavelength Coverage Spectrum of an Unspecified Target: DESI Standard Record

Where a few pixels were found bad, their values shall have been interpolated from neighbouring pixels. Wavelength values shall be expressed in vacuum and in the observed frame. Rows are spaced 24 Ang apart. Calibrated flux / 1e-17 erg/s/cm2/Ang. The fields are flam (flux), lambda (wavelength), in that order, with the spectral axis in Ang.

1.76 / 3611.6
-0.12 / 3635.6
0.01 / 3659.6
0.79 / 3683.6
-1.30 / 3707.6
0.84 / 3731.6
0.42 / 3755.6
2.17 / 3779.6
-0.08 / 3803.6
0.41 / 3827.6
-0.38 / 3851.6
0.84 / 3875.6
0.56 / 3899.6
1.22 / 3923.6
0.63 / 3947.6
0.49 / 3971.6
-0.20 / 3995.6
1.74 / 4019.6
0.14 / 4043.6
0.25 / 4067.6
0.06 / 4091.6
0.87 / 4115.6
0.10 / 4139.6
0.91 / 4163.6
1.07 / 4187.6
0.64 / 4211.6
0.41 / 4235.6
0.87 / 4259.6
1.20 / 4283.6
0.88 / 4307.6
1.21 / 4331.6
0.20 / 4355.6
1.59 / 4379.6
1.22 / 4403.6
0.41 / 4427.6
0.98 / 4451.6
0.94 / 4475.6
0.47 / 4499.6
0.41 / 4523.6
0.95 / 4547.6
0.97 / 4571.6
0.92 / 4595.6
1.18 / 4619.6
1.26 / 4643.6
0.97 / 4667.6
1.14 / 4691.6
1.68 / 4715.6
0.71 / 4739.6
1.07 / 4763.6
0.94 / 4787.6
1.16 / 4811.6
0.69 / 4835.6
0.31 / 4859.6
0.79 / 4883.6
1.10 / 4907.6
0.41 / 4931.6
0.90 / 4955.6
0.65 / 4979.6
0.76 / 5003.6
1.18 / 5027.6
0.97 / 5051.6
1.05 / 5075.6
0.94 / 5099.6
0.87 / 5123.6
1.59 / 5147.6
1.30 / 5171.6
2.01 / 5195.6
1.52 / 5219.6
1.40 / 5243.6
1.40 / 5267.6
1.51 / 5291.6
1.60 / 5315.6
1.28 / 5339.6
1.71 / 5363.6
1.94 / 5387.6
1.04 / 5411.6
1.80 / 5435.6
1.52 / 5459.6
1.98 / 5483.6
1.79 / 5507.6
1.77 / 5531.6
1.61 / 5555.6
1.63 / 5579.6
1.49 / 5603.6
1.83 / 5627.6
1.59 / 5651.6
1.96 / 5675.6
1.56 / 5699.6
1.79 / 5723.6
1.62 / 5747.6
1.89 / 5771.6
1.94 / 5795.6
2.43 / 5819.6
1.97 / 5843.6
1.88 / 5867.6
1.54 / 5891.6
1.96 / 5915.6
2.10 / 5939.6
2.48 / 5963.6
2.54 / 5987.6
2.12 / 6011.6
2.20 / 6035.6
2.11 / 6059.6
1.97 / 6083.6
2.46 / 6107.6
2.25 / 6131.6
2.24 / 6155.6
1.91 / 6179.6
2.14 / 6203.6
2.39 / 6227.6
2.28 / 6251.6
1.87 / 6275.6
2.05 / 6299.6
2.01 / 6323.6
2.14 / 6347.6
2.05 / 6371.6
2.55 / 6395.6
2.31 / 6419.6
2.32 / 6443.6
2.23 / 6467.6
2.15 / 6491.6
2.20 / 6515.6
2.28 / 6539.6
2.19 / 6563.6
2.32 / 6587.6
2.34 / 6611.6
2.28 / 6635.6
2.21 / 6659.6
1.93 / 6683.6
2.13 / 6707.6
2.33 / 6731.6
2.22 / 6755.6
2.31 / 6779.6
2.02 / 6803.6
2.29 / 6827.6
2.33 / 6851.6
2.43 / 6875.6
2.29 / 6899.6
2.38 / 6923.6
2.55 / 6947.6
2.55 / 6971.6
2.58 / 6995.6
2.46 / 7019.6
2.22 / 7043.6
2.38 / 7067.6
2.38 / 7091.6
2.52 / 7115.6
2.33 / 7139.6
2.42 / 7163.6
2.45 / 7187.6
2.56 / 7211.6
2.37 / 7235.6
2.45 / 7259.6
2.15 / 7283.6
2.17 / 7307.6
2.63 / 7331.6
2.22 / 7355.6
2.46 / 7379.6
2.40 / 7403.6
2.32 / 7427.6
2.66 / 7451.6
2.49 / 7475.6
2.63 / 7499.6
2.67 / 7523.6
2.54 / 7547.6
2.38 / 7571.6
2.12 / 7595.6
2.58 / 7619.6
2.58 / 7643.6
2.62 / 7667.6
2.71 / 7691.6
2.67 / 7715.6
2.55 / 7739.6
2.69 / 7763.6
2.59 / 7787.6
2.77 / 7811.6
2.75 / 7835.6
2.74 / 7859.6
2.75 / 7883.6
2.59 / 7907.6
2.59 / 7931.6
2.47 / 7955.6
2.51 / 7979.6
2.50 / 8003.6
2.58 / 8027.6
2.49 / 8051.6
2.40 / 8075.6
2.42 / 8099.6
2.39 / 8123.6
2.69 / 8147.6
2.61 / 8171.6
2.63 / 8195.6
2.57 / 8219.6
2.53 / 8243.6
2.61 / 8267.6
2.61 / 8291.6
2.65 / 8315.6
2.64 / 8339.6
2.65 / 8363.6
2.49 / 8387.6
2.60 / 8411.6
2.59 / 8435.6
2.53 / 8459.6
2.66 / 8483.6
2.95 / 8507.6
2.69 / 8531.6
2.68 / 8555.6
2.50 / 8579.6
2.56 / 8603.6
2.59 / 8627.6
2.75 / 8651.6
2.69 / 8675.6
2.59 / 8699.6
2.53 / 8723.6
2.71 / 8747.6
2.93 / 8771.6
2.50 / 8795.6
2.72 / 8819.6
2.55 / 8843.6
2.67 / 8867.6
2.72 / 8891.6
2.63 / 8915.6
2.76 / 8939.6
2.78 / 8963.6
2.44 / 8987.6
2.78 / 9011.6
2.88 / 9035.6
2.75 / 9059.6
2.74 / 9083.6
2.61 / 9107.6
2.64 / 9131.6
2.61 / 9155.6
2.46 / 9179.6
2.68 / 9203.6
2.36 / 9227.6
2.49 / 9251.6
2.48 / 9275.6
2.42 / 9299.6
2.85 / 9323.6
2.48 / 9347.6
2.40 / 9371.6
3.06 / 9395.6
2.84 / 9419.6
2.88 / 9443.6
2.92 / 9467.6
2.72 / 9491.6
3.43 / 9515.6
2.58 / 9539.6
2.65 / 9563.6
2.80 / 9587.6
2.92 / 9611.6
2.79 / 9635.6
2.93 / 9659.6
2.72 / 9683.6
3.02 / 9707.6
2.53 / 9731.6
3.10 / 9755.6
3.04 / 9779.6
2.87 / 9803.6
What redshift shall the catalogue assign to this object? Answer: 0.29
